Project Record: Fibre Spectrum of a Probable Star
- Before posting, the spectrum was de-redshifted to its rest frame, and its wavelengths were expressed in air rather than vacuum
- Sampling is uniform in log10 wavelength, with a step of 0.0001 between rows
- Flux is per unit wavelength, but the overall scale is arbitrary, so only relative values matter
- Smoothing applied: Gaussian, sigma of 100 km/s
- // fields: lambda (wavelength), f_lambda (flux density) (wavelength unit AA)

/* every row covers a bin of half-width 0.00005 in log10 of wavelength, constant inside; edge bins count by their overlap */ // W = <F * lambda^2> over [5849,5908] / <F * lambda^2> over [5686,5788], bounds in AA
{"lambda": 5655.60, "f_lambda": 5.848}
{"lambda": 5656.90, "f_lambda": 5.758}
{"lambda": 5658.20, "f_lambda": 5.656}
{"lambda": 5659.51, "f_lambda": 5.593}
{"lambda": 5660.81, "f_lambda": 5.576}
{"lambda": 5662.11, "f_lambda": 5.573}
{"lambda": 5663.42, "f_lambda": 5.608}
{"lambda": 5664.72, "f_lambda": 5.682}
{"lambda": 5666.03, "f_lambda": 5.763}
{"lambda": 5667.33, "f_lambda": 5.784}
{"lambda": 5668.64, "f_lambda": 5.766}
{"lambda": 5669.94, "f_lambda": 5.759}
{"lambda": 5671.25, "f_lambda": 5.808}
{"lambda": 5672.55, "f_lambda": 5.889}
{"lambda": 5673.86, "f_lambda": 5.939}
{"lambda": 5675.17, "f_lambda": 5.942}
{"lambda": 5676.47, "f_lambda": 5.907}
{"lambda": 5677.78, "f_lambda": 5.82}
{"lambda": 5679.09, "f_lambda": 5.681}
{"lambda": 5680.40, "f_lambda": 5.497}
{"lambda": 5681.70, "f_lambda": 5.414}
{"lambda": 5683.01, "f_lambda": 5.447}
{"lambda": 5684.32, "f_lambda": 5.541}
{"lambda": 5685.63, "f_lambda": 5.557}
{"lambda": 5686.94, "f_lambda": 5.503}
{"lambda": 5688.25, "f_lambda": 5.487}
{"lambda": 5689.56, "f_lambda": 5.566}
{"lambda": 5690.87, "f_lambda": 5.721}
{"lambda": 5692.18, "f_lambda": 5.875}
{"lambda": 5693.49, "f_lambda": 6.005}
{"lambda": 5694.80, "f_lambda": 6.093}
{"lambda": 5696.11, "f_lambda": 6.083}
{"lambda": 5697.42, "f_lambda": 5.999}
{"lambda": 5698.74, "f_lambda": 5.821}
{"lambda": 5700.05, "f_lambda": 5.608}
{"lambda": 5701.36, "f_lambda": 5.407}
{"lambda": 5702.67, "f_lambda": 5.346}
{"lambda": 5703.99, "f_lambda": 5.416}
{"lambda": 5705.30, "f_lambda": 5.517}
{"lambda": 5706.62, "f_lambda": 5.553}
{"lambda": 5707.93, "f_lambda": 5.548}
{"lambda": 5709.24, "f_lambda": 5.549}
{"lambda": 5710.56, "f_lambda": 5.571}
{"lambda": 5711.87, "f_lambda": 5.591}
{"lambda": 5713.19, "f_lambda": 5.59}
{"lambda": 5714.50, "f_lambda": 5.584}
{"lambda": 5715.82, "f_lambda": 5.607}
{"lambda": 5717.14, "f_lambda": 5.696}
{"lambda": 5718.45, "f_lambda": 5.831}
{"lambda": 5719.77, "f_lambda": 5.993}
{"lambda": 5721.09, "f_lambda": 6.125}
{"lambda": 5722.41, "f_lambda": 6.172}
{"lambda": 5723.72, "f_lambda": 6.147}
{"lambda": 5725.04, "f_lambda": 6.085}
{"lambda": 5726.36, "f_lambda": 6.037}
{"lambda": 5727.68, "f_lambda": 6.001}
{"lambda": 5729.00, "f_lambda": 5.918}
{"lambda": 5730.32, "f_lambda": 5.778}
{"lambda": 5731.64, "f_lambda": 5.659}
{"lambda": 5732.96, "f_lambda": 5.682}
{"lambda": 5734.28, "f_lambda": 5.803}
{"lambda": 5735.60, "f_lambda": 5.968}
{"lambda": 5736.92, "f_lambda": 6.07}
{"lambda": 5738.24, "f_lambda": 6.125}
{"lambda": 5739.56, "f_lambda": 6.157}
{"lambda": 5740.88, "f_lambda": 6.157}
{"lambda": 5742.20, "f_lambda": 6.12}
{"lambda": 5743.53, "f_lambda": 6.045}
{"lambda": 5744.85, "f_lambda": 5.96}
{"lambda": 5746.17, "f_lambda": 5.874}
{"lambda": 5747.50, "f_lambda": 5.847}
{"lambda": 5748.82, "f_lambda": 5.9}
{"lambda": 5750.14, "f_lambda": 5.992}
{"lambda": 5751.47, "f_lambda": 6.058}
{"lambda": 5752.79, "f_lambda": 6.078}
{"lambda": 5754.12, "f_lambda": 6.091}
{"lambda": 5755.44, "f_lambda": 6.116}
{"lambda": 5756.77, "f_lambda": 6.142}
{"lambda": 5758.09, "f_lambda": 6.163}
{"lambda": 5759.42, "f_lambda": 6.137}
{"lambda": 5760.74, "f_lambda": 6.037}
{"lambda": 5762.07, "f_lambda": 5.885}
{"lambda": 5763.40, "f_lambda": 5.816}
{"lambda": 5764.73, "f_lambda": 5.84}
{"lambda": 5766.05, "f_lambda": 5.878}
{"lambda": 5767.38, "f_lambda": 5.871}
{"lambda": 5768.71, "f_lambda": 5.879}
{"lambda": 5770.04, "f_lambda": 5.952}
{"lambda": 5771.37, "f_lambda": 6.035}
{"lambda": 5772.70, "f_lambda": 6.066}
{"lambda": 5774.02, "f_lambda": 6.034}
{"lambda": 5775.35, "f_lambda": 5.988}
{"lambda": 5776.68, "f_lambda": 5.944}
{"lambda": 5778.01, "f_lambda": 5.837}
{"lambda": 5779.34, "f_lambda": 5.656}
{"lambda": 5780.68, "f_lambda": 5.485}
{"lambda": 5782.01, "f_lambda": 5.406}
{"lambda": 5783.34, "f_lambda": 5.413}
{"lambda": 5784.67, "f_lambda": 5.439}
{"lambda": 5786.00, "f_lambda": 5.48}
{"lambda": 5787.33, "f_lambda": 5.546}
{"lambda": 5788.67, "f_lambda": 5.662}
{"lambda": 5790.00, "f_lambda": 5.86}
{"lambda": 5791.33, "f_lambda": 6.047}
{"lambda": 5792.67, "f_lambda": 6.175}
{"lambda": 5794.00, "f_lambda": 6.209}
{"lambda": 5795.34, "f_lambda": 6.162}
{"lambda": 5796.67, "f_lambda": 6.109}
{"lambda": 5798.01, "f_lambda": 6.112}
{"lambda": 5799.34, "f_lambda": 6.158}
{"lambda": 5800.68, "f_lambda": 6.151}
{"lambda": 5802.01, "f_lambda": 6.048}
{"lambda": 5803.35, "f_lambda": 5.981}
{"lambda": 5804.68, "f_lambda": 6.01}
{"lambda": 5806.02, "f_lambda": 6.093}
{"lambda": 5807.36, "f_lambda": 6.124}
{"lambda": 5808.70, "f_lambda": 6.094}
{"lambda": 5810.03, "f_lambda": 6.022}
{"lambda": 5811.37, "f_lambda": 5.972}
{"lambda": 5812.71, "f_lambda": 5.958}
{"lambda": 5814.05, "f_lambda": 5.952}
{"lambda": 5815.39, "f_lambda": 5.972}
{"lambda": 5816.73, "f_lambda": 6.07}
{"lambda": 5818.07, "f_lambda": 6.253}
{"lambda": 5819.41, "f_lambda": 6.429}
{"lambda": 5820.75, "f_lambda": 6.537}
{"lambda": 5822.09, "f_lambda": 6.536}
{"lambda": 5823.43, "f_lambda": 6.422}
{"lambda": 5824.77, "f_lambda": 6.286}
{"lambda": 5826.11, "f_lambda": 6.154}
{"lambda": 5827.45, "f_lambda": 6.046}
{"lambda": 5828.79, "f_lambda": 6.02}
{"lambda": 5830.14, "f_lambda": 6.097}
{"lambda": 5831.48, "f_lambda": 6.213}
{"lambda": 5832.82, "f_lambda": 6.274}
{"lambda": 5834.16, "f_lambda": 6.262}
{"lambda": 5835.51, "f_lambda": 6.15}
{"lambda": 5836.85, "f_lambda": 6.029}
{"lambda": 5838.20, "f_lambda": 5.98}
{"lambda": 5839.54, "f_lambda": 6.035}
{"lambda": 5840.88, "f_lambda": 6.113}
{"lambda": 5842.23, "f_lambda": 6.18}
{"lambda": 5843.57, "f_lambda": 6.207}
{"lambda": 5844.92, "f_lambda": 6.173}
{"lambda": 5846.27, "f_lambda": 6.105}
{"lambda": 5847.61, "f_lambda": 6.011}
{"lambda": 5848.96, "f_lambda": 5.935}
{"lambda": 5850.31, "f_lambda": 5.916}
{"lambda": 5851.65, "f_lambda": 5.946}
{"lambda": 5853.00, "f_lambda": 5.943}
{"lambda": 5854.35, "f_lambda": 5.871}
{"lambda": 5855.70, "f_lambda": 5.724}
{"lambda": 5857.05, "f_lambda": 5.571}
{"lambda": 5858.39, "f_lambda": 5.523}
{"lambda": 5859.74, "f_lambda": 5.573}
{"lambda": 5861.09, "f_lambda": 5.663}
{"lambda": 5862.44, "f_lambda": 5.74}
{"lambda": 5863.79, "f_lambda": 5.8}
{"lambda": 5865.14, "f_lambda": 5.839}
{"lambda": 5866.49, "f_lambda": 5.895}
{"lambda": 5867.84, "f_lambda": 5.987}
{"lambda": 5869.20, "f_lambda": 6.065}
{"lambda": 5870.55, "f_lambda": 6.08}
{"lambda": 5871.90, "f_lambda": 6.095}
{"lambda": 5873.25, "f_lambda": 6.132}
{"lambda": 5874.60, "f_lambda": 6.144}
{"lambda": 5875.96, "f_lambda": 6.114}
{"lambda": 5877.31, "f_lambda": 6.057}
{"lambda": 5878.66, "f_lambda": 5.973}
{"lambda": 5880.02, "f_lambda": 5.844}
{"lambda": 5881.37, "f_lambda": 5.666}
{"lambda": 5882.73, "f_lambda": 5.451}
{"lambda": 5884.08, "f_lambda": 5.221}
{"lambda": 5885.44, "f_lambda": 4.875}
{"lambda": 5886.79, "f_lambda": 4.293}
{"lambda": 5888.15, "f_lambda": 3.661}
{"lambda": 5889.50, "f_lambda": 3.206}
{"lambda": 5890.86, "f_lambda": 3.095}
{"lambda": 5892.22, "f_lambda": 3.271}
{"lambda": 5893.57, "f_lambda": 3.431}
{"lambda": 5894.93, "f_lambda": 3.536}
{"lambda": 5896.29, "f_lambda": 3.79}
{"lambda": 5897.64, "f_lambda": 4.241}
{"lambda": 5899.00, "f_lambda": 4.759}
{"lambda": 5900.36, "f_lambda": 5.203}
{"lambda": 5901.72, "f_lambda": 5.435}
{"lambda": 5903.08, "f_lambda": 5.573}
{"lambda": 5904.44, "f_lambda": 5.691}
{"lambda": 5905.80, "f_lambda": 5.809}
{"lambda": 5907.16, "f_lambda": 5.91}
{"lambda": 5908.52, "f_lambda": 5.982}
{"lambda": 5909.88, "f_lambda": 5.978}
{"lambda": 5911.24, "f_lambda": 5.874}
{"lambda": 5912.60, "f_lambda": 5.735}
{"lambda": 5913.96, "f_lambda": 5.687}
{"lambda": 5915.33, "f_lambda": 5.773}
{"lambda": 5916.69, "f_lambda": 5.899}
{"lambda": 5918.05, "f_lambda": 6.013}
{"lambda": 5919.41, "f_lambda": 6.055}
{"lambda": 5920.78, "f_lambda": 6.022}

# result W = 1.0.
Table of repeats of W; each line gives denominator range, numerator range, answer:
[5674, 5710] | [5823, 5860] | 1.12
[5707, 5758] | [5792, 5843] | 1.07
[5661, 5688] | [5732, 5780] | 1.08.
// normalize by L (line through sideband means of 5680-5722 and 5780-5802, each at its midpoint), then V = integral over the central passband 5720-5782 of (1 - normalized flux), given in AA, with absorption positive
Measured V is -2.2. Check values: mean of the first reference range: 5.66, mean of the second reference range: 5.84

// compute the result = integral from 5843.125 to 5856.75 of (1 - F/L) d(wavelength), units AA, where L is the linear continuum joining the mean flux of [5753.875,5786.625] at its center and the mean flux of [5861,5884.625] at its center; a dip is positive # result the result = -0.2 AA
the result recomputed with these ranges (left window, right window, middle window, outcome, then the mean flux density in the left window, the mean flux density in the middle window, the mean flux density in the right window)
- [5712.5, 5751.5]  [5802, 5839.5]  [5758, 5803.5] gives 1.1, 5.93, 5.89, 6.14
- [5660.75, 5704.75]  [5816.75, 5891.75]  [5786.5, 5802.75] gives -0.7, 5.7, 6.01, 5.8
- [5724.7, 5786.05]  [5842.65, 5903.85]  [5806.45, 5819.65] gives -1.0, 5.92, 6.07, 5.35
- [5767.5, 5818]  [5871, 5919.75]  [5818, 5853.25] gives -3.3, 5.92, 6.16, 5.21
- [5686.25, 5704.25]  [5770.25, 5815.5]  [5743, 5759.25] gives -0.5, 5.71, 6.03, 5.92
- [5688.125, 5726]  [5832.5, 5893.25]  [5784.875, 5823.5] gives -2.7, 5.75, 6.06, 5.62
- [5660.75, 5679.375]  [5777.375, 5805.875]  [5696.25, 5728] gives 0.3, 5.77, 5.74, 5.86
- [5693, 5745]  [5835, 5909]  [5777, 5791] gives 0.2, 5.83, 5.6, 5.46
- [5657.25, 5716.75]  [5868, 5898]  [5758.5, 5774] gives -1.7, 5.67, 5.95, 4.94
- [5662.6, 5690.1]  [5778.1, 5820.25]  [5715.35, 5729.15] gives -0.5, 5.68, 5.97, 5.94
